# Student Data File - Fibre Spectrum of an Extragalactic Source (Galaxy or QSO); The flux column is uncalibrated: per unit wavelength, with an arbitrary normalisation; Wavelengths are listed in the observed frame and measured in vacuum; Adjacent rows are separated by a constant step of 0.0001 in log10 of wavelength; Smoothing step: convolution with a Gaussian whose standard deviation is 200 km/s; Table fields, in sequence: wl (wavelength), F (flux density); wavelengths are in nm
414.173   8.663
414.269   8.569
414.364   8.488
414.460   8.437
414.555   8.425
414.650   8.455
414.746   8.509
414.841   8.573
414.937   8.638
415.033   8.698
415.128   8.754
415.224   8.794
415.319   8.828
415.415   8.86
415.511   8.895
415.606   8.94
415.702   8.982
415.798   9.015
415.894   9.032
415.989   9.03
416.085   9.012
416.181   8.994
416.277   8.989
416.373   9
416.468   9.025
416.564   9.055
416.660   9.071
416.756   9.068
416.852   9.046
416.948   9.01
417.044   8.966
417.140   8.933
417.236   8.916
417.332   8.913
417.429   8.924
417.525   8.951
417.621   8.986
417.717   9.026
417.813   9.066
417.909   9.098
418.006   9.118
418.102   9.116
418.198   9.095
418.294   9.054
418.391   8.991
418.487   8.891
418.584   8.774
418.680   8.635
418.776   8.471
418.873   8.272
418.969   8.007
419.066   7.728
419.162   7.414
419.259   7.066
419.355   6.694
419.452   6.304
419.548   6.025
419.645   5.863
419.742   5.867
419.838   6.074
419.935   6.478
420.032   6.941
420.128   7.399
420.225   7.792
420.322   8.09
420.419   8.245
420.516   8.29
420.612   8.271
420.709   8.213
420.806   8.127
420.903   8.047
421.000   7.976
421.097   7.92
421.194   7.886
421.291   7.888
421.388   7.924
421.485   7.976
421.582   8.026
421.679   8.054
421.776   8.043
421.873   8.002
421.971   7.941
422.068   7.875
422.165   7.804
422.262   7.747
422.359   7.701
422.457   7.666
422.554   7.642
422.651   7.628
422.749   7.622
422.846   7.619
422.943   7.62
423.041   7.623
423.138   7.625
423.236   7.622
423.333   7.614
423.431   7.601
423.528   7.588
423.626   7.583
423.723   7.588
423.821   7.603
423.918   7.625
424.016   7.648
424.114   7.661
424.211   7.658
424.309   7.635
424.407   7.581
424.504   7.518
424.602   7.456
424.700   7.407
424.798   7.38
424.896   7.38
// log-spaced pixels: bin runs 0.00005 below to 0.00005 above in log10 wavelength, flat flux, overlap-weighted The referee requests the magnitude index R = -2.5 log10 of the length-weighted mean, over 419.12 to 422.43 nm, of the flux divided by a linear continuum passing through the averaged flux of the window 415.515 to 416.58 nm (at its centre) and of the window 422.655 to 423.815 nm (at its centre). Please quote 0.08 mag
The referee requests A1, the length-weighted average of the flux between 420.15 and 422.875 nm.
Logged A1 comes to 7.92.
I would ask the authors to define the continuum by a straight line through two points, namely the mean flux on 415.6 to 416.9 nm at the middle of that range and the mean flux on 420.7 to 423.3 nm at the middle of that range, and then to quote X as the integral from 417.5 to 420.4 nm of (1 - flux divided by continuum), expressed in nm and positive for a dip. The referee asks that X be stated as 0.20 nm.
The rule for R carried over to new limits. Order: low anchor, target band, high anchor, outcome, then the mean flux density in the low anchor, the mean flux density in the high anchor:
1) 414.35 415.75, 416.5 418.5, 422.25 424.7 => -0.08 mag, 8.69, 7.61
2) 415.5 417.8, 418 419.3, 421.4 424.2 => 0.02 mag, 9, 7.73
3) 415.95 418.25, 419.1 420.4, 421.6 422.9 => 0.23 mag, 9.02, 7.8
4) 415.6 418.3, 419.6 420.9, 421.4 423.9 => 0.12 mag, 9.02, 7.74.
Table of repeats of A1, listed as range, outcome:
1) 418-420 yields 7.67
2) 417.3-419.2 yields 8.73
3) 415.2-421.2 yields 8.34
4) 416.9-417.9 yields 8.98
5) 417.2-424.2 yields 7.9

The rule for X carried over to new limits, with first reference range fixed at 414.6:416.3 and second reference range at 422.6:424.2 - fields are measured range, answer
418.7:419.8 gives 0.15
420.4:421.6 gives -0.01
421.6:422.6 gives 0.00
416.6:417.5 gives -0.04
